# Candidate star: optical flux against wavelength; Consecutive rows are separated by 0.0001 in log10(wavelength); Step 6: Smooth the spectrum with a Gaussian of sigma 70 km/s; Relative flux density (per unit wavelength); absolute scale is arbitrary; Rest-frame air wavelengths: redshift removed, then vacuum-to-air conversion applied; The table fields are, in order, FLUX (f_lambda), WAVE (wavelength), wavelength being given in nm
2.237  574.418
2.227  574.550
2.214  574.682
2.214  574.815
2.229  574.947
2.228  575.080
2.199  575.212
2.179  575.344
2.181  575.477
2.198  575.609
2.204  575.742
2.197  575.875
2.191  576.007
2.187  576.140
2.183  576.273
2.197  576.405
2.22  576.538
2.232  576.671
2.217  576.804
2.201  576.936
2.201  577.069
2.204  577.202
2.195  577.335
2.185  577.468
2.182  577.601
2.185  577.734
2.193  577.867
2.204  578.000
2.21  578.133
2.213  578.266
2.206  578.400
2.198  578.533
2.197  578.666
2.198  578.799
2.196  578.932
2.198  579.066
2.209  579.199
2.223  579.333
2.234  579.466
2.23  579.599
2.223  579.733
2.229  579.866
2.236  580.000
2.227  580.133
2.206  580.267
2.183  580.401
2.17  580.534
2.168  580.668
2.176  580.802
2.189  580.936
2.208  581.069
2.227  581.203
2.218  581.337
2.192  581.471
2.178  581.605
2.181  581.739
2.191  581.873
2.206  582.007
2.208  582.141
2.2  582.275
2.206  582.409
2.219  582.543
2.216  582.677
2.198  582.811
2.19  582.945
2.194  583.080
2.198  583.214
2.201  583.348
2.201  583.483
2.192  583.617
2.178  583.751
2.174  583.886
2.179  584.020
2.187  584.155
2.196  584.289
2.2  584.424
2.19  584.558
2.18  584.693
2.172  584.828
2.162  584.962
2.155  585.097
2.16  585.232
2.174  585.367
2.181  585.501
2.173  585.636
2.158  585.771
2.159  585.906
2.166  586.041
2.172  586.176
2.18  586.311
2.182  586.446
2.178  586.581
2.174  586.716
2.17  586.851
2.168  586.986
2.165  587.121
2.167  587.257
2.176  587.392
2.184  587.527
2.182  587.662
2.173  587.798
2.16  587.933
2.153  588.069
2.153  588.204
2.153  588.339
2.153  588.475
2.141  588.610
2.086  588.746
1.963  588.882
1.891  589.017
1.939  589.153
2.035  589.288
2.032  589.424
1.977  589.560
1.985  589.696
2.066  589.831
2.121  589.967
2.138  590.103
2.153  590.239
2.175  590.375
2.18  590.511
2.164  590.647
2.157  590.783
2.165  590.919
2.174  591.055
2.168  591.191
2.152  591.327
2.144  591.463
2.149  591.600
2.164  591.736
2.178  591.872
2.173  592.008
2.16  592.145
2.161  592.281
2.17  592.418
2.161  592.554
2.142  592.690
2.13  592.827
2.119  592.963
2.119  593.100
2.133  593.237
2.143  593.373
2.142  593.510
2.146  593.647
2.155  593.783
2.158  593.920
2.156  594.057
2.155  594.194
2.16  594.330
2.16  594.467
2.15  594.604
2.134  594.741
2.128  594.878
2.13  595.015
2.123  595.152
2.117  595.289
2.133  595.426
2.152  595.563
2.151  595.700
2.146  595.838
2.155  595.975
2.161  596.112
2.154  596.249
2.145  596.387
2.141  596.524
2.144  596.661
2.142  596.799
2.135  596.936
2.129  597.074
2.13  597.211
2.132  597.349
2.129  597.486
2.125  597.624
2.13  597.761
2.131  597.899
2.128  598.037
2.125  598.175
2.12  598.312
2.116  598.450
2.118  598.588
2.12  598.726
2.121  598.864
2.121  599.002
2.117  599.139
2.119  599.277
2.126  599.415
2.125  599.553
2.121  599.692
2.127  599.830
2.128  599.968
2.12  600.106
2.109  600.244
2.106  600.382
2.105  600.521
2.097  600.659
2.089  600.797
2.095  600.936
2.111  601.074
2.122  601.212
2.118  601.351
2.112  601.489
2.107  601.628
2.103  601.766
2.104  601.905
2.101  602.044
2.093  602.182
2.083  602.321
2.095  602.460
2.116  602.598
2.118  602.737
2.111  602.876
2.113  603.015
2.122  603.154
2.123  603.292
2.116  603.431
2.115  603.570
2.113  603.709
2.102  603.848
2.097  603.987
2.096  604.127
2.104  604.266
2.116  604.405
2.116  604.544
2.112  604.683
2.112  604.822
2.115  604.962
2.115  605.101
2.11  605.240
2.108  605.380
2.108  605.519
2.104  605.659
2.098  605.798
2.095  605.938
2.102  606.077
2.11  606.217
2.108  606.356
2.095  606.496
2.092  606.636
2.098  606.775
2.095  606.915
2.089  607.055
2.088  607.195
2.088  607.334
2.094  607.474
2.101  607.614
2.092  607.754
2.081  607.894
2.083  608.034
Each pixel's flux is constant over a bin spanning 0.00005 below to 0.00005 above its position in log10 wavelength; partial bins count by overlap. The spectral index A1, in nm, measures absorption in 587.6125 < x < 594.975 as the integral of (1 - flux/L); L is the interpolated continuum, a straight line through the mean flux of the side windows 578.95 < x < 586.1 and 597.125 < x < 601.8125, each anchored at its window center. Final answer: 0.09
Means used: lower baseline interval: 2.19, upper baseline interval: 2.12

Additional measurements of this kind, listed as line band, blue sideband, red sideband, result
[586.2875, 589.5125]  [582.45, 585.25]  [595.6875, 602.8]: 0.07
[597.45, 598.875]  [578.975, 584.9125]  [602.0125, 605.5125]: 0.01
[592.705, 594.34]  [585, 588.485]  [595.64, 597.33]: 0.01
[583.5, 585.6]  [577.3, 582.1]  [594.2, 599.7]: 0.00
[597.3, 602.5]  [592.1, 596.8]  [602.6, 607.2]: 0.03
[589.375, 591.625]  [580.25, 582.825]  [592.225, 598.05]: 0.04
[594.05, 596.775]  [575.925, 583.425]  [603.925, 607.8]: 0.00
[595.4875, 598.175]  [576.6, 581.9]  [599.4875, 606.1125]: -0.01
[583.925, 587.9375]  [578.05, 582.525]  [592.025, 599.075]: 0.01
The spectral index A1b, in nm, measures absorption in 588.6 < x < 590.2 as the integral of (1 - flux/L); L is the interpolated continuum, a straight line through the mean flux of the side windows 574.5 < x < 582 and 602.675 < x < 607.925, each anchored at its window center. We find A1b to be 0.10 nm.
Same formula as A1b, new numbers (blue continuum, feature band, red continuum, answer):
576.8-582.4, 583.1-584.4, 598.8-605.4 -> 0.00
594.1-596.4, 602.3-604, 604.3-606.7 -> 0.00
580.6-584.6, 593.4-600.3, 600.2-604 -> -0.01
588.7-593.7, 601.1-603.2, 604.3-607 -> 0.00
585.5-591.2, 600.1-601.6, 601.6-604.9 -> 0.00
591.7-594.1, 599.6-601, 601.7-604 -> 0.01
